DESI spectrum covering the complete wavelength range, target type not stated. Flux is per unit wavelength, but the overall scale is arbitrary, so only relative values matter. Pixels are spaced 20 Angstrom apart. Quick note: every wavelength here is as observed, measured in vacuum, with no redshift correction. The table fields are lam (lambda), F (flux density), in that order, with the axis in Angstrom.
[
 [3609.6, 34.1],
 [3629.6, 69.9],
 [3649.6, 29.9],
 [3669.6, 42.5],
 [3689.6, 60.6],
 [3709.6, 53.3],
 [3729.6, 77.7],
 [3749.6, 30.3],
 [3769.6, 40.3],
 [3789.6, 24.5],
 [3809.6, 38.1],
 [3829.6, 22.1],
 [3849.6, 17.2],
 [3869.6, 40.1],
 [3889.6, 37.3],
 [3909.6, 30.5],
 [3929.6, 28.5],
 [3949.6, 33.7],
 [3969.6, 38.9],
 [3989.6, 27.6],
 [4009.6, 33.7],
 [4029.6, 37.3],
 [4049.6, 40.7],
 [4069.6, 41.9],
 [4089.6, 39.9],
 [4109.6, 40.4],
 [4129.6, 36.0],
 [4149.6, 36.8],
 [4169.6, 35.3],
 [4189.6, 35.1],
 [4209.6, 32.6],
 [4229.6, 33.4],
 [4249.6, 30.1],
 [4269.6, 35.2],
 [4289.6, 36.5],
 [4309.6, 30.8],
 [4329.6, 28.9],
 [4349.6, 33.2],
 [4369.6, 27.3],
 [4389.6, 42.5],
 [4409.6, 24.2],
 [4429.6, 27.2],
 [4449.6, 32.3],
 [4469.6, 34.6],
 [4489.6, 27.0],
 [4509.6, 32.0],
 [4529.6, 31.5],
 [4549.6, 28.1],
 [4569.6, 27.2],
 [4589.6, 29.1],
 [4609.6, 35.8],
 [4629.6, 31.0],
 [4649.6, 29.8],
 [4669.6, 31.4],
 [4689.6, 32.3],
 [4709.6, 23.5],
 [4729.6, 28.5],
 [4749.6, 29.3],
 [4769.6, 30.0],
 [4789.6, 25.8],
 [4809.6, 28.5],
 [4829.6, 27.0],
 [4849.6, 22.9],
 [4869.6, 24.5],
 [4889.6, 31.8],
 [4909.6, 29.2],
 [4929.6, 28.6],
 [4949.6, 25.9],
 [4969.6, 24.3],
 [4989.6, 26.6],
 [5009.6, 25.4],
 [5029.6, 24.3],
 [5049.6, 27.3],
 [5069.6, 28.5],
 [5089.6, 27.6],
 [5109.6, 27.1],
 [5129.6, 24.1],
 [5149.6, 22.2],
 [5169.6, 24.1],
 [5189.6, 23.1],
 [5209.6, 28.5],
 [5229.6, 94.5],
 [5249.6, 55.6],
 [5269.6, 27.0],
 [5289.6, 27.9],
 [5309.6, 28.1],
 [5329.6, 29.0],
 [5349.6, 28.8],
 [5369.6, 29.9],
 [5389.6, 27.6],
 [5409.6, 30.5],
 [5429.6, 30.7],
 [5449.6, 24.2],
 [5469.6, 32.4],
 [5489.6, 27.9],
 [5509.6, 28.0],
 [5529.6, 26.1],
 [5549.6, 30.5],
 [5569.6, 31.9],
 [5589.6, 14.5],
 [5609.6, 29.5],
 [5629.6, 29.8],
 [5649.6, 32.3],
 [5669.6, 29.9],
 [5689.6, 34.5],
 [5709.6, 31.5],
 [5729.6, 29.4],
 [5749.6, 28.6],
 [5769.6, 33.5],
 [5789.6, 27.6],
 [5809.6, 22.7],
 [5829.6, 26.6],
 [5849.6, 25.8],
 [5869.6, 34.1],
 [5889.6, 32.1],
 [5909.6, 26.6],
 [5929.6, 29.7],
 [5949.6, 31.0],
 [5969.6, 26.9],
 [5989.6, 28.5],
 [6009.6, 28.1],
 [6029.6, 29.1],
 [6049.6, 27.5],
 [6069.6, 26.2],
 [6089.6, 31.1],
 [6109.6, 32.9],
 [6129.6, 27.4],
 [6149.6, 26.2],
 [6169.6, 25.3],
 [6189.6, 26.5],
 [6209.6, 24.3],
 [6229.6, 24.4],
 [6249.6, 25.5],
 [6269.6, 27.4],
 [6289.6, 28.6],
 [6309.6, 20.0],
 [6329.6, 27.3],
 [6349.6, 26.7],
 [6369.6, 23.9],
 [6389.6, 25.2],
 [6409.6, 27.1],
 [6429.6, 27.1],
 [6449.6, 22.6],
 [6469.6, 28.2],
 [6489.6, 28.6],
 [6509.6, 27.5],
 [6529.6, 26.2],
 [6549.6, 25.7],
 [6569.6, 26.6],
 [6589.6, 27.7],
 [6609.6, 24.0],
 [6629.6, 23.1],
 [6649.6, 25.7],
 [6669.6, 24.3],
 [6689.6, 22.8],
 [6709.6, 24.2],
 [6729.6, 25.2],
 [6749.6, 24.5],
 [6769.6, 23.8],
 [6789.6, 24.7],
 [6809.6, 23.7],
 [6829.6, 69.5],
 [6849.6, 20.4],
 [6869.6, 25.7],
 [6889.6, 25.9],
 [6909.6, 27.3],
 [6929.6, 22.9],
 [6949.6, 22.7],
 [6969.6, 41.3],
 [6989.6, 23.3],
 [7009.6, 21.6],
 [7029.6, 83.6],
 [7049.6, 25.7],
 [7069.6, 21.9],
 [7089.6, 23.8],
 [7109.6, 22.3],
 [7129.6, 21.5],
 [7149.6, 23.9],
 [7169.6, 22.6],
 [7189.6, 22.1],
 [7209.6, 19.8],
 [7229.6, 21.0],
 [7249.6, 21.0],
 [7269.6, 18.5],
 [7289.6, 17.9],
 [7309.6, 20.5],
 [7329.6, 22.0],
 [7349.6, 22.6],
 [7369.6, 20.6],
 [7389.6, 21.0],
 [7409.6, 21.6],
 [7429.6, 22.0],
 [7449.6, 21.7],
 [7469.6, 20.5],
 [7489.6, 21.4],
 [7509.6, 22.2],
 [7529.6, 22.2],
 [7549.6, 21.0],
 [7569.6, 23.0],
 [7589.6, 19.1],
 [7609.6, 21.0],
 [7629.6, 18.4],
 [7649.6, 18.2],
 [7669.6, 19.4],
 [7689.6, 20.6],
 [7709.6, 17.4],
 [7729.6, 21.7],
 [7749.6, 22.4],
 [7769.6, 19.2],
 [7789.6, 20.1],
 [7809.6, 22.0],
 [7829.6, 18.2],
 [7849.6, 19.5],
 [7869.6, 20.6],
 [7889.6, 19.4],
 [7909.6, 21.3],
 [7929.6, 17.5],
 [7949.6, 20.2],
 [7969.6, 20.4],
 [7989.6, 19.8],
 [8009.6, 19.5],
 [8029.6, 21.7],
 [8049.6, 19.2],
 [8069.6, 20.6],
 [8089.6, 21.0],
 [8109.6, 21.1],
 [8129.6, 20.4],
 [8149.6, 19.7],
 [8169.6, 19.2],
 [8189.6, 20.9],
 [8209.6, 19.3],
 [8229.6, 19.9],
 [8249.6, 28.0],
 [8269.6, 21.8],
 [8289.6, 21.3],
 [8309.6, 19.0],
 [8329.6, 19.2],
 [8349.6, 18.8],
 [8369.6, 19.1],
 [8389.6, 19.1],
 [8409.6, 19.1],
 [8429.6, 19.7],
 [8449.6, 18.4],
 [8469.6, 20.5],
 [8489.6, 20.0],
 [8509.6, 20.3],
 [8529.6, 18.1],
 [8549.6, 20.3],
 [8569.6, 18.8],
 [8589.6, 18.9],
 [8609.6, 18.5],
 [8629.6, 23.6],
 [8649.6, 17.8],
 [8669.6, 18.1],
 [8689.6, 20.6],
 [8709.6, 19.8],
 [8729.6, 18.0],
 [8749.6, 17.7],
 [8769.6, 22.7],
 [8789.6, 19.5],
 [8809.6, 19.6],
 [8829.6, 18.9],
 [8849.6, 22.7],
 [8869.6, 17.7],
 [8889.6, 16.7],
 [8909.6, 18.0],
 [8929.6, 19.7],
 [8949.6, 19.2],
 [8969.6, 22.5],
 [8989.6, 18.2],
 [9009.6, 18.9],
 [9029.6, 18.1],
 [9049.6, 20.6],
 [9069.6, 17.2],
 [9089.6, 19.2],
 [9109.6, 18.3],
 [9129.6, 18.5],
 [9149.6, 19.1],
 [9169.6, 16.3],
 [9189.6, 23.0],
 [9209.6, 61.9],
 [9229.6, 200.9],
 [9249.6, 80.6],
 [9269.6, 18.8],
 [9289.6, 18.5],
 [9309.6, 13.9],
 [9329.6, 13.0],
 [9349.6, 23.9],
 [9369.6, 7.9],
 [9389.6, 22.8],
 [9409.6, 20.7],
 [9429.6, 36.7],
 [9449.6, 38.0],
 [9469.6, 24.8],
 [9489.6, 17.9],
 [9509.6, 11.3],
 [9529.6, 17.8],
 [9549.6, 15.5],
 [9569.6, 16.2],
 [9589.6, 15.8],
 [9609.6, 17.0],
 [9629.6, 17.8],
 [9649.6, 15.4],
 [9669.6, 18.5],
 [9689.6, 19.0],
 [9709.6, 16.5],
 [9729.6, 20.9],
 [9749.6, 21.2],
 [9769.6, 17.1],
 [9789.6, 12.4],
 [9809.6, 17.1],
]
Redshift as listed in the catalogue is 0.40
